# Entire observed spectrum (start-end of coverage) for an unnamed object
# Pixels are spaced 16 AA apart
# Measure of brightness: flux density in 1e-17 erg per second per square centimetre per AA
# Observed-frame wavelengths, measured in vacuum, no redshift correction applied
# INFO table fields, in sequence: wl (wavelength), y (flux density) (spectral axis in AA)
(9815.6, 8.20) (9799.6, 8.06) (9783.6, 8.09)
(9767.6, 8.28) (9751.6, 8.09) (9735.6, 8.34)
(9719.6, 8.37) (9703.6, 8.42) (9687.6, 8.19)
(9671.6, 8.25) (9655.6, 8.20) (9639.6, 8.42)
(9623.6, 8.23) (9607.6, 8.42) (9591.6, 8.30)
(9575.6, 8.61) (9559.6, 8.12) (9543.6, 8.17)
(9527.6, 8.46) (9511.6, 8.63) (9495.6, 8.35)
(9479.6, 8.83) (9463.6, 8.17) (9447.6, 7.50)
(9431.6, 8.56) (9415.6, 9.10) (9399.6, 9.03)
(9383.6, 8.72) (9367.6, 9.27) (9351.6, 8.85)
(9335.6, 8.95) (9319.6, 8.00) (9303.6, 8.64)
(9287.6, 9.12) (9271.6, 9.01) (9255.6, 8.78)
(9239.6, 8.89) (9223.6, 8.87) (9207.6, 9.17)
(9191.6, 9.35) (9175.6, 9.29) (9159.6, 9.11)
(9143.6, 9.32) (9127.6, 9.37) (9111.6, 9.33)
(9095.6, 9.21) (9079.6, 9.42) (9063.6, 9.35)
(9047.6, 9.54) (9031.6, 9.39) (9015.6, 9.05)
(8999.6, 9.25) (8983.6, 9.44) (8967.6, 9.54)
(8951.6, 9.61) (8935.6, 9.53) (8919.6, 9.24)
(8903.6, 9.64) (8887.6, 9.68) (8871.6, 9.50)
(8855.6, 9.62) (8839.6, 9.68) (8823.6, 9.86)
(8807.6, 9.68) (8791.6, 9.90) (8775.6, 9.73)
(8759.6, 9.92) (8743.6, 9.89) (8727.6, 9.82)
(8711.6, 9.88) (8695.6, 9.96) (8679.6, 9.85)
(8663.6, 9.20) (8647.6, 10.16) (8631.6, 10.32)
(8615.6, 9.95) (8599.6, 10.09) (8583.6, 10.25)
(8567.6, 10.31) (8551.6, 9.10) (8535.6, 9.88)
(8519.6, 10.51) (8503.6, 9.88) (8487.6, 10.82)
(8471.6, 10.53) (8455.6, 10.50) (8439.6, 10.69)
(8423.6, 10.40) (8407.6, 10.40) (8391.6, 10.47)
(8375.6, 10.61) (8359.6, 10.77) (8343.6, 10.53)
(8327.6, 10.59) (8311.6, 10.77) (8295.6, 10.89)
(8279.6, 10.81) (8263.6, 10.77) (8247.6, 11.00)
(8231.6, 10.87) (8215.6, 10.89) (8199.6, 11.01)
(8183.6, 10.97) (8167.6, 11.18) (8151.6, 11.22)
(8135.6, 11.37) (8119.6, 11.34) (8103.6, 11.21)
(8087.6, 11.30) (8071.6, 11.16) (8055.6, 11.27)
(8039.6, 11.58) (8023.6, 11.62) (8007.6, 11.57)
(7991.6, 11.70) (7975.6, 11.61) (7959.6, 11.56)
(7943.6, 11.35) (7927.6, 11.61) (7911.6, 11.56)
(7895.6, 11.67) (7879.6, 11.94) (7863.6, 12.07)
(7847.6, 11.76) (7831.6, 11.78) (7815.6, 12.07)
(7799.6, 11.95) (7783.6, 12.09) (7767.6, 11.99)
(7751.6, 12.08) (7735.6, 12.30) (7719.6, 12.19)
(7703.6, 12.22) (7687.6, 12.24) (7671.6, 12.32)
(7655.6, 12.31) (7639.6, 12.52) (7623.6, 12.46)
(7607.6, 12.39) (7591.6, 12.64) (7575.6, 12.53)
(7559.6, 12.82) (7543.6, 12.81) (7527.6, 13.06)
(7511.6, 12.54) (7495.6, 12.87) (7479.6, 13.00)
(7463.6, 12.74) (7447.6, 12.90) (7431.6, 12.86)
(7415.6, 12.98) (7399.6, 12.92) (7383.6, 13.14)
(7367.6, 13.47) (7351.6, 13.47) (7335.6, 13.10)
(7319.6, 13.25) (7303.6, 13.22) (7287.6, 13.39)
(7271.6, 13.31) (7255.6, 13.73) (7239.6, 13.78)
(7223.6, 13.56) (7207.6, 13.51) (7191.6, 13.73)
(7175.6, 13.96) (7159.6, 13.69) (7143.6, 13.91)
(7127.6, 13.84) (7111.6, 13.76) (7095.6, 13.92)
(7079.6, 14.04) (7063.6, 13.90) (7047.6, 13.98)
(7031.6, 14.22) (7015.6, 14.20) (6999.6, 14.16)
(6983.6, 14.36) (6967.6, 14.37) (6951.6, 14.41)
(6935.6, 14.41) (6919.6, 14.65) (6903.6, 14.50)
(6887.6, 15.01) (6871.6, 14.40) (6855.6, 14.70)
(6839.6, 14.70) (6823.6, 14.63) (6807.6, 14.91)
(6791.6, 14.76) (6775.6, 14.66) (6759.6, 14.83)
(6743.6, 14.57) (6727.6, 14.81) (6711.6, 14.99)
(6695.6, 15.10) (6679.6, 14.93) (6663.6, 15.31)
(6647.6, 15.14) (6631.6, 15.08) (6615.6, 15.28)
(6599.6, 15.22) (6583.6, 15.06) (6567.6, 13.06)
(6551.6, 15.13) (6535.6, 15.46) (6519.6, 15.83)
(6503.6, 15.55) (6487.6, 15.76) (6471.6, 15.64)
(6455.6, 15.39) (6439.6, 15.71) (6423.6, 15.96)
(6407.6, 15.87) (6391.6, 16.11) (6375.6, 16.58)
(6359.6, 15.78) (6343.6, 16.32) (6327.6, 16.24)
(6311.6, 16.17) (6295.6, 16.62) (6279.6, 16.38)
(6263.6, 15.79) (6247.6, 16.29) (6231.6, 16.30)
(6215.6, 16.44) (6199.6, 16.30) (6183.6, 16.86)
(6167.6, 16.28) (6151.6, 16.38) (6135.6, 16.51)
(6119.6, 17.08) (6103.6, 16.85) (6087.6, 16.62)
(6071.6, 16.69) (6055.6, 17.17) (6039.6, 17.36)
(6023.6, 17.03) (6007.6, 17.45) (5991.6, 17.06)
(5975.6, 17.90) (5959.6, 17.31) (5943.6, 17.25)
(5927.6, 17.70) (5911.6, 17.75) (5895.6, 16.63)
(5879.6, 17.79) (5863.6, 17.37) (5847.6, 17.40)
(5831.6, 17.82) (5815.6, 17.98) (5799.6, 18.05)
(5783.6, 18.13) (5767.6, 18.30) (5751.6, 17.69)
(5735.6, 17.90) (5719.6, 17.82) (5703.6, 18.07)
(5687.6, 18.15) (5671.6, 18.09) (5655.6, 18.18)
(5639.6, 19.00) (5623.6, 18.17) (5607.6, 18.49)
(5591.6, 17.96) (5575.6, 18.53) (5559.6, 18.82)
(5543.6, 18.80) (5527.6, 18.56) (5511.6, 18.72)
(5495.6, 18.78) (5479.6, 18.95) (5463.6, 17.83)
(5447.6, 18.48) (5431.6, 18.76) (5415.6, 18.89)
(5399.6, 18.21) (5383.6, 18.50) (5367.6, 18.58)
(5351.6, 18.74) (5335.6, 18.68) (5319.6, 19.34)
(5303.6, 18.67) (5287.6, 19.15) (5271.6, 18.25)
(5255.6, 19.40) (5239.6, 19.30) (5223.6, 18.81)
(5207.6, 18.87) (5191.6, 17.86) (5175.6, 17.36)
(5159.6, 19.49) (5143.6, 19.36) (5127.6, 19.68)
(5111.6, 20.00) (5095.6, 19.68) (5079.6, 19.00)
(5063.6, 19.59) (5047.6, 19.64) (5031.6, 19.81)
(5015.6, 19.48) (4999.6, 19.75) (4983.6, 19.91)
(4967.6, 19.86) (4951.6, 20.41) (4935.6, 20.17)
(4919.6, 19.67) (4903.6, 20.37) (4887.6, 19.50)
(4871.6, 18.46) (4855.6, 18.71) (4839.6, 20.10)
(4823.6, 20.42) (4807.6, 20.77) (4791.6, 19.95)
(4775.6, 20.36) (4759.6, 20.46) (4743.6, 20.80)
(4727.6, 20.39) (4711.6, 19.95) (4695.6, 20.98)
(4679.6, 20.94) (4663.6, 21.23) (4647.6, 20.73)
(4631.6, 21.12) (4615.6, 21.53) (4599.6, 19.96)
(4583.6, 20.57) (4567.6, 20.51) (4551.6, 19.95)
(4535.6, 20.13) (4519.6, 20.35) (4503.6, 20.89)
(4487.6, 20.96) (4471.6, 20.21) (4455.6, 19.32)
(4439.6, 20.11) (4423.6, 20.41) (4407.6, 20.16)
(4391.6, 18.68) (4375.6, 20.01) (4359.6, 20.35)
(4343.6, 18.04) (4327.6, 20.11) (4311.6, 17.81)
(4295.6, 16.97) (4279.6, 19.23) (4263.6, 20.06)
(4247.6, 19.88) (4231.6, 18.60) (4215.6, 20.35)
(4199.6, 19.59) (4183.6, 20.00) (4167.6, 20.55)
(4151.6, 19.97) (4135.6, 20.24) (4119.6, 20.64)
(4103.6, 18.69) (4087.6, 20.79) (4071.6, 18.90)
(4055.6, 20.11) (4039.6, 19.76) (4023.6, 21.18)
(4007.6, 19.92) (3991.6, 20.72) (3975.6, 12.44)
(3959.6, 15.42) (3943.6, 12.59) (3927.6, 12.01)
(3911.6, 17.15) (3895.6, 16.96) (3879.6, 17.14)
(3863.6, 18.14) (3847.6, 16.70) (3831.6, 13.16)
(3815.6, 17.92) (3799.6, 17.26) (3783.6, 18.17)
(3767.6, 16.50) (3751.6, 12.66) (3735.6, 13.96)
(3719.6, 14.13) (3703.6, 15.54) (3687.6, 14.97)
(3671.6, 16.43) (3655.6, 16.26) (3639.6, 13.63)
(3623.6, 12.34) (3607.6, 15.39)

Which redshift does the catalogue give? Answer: 0.00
